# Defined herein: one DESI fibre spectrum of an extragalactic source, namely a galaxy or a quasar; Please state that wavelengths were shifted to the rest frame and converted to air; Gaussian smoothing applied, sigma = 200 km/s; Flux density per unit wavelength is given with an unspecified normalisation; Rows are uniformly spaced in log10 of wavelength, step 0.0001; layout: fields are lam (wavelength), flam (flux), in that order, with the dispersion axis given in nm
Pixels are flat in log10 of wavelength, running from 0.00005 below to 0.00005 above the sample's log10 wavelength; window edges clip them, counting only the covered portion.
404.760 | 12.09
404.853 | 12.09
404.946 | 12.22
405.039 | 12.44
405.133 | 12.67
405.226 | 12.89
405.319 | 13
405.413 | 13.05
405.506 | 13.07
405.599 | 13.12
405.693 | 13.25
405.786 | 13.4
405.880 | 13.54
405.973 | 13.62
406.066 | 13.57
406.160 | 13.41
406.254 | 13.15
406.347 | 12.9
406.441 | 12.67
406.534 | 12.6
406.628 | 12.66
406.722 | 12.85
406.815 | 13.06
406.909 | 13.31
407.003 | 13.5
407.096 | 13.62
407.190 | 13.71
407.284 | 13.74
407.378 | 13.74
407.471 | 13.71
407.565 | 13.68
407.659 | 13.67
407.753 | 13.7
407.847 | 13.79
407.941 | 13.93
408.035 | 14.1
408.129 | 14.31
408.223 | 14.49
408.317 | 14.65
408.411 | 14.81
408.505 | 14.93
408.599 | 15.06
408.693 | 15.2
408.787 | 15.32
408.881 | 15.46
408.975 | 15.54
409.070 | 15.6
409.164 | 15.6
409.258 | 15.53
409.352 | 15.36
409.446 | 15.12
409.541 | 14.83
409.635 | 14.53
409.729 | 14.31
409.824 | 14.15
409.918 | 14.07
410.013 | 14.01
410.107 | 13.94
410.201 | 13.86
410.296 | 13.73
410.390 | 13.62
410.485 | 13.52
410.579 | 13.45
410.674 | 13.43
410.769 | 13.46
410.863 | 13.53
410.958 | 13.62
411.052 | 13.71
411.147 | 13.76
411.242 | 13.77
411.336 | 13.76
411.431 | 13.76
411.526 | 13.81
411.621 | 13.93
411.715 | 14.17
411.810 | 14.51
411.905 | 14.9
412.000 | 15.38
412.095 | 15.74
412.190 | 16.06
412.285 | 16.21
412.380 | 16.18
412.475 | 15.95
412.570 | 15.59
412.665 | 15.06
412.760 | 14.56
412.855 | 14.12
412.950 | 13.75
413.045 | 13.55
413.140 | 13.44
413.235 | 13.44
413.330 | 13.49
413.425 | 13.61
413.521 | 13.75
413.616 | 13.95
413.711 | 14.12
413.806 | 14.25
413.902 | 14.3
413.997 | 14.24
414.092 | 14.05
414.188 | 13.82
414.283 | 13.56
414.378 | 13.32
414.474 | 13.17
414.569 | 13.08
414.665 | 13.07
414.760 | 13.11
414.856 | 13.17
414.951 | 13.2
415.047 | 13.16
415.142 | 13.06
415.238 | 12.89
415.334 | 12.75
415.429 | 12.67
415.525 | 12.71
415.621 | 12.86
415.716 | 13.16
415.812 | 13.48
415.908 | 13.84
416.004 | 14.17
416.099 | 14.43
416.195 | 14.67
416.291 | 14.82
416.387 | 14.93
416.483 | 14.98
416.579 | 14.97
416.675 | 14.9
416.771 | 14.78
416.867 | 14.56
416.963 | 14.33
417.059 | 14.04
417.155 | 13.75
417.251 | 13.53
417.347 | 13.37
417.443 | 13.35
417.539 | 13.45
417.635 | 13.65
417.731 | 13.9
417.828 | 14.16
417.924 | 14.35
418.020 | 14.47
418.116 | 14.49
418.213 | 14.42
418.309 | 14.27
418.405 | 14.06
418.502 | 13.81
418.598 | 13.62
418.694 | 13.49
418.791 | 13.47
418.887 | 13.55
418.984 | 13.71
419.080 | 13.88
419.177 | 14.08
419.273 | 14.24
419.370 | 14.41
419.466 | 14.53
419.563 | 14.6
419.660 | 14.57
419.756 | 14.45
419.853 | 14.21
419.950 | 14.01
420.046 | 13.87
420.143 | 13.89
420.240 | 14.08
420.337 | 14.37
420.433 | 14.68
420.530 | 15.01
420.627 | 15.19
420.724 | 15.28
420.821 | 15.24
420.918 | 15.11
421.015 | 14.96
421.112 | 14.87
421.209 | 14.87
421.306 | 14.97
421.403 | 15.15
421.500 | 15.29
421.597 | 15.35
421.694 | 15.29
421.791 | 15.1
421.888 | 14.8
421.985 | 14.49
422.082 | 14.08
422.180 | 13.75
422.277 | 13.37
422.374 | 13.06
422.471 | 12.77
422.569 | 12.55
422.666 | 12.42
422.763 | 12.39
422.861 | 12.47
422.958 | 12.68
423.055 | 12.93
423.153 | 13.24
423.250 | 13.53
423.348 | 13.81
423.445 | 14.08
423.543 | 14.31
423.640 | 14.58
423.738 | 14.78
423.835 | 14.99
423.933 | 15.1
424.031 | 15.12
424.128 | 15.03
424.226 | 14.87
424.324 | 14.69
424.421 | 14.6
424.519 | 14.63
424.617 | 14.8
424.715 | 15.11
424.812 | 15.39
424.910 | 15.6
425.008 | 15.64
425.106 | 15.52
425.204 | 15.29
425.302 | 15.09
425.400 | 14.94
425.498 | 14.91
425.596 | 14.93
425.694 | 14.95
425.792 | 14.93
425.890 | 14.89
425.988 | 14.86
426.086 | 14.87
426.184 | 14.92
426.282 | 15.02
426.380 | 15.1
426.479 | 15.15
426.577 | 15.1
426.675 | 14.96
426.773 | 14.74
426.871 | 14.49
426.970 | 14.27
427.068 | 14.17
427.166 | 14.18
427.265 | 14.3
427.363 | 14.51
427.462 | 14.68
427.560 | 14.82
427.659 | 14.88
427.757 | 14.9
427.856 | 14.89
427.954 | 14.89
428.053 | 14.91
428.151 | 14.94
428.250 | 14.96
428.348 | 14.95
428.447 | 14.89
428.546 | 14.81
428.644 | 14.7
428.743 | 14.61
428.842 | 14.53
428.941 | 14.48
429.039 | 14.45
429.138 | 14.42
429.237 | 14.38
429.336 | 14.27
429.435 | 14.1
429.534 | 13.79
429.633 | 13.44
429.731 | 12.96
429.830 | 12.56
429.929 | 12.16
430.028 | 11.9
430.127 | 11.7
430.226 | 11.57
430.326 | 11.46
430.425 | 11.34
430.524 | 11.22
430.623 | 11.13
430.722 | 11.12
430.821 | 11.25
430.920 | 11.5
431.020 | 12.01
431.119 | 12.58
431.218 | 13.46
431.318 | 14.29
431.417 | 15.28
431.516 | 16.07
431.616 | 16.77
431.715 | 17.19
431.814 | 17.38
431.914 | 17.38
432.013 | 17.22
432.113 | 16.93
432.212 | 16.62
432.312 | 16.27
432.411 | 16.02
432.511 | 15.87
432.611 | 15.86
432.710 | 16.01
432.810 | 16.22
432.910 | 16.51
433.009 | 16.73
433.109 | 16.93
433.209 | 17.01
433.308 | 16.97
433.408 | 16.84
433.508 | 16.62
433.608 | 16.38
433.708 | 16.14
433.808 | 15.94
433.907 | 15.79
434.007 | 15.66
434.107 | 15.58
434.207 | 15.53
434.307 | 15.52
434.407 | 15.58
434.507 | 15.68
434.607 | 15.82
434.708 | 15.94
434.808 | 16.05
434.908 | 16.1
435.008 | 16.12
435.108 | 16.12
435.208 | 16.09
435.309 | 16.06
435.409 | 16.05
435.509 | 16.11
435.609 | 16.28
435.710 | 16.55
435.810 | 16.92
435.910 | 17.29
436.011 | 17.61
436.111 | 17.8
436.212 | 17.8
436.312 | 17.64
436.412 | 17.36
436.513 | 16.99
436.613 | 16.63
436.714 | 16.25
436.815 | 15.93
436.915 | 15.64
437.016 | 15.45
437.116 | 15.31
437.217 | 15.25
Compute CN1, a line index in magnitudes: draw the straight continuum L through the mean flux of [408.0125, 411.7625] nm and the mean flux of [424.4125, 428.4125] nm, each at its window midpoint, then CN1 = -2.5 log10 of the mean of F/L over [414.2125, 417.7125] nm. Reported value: 0.07 mag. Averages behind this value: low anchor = 14.3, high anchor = 14.9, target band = 13.7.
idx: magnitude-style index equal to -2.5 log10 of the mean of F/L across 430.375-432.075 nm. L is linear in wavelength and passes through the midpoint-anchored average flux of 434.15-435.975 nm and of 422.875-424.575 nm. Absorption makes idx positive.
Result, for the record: 0.11 mag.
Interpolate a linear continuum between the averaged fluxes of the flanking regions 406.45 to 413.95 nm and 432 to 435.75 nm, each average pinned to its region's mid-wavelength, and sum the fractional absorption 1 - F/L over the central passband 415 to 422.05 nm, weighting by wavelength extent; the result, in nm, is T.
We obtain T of 0.33 nm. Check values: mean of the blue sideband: 14.2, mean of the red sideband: 16.2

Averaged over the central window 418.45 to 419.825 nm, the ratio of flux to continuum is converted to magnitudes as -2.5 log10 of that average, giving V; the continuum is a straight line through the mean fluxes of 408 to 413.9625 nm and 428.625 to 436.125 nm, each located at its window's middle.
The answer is 0.05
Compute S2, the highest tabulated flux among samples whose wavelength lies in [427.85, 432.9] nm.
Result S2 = 17.38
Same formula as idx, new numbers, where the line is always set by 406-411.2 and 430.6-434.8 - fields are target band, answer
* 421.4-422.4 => 0.02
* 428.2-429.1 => 0.04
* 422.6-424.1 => 0.09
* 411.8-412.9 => -0.08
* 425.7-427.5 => 0.03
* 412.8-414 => 0.04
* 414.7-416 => 0.11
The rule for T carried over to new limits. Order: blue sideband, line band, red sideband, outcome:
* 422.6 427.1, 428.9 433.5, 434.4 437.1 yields 0.35 nm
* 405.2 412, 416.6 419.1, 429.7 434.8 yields 0.06 nm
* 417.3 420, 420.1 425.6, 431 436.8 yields 0.06 nm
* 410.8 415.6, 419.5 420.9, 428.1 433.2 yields -0.04 nm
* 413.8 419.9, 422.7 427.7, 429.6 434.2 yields -0.08 nm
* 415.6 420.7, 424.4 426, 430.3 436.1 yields -0.03 nm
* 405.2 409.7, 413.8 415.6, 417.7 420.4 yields 0.09 nm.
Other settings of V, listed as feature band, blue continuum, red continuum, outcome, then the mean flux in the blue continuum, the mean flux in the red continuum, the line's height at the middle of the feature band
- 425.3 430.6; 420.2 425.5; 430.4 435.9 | 0.06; 14.5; 15.5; 15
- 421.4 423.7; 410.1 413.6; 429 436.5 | 0.07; 14.2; 15.2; 14.7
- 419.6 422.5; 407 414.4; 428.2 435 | 0.00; 14.3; 14.8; 14.6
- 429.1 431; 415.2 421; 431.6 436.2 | 0.26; 14.1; 16.4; 15.8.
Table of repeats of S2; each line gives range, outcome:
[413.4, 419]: 14.98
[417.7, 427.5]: 15.64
